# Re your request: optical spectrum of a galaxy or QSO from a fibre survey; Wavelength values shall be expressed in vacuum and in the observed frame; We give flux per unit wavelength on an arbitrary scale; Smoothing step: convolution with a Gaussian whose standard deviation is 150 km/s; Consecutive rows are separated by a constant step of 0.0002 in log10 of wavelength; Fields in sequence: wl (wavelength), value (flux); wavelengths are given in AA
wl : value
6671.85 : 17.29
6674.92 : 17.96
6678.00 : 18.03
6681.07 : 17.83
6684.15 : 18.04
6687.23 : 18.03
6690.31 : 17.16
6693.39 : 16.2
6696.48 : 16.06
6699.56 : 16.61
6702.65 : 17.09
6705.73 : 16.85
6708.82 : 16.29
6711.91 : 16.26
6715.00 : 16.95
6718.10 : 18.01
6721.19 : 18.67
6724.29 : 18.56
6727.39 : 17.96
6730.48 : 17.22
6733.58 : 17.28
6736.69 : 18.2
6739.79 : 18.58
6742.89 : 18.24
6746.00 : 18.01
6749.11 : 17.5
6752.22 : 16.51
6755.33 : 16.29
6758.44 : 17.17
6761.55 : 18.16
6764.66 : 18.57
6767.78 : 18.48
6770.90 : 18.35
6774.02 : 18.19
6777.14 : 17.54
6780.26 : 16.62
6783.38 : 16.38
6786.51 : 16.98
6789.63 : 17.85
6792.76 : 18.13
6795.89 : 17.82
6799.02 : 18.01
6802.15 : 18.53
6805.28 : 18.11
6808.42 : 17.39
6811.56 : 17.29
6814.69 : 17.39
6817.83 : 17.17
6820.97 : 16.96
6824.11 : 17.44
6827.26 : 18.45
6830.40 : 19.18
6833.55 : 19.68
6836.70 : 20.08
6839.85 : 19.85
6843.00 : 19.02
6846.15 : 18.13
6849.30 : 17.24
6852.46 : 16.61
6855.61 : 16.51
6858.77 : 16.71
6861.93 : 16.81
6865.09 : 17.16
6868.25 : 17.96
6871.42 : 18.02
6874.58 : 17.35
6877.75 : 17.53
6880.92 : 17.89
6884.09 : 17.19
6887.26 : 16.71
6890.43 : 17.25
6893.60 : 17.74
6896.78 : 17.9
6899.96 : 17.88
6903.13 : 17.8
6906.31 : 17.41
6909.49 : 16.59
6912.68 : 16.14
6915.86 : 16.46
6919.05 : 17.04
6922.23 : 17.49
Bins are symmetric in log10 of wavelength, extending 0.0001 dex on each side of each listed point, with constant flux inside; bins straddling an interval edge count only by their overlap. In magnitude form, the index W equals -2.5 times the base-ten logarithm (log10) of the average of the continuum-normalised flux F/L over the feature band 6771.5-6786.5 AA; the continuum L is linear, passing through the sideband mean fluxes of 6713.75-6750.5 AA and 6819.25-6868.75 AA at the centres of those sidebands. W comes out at 0.045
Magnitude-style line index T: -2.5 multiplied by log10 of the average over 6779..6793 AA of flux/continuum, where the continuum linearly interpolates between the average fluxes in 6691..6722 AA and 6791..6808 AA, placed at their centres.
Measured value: 0.048 mag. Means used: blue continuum 16.9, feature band 17.1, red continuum 18.1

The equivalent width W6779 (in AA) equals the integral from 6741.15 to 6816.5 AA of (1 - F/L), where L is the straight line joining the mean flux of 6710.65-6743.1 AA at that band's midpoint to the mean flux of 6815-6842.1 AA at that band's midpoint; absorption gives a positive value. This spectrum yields 2.2 AA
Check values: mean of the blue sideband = 17.8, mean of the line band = 17.6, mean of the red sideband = 18.6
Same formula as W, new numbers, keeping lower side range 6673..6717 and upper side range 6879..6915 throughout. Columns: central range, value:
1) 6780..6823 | -0.02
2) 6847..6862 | 0.03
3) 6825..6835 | -0.10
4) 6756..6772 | -0.05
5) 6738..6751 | -0.05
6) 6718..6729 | -0.07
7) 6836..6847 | -0.12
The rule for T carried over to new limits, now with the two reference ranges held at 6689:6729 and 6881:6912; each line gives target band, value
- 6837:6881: -0.02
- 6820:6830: -0.03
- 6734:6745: -0.06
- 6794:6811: -0.04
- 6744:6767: -0.02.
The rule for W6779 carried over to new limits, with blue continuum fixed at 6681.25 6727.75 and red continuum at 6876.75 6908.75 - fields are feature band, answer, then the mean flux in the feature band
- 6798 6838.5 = -1.71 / 18.1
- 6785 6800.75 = -0.36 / 17.8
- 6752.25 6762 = 0.19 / 17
